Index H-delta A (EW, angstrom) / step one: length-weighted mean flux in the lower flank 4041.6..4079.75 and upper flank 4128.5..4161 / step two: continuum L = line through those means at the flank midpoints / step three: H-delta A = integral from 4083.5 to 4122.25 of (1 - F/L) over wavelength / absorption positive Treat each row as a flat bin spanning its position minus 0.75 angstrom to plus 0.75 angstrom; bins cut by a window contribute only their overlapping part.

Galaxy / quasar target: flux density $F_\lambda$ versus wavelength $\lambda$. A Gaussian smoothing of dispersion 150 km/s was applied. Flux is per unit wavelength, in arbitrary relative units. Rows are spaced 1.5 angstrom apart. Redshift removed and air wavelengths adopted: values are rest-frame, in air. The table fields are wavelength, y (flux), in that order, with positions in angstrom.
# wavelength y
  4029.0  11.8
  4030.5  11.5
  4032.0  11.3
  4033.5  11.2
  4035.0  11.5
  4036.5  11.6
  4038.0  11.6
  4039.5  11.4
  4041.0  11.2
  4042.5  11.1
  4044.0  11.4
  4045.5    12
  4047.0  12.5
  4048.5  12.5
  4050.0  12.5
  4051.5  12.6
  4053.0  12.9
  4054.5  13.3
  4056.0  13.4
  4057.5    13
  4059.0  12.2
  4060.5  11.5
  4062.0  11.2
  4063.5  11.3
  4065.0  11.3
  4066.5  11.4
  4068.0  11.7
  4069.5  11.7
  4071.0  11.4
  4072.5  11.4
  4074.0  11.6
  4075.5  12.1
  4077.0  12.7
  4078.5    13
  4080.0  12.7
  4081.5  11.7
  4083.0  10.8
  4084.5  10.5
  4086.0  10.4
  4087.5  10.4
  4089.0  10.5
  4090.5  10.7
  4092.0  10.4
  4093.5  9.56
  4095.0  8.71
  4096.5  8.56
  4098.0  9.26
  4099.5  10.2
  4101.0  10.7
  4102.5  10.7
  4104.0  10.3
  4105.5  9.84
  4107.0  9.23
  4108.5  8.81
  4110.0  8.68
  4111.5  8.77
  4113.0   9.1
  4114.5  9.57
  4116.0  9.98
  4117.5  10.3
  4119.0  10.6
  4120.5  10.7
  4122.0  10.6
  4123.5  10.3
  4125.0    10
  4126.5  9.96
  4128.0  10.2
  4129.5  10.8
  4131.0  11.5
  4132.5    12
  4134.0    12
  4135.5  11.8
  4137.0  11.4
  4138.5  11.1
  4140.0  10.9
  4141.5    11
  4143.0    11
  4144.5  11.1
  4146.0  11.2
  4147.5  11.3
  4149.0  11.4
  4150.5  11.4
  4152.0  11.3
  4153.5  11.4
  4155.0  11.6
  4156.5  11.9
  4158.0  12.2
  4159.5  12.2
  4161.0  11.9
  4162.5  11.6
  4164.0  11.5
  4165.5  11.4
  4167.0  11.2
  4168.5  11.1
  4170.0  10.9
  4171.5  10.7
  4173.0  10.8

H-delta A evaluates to 6.19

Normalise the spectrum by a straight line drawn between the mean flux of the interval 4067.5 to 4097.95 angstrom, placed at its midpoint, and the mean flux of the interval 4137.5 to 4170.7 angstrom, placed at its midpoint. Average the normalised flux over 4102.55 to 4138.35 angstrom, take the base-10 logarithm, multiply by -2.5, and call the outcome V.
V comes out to 0.09 mag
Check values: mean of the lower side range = 11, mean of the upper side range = 11.4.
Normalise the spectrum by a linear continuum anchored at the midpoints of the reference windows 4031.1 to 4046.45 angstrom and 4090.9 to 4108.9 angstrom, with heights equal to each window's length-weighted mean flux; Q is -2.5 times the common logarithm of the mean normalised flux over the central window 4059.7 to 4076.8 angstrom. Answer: -0.092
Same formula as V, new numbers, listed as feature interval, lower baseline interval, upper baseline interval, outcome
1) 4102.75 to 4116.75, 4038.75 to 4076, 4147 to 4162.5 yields 0.24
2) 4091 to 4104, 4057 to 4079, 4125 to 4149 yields 0.17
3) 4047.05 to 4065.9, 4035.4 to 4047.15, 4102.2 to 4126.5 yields -0.10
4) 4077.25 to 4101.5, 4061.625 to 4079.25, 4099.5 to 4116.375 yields 0.01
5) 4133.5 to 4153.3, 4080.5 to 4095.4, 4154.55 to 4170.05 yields 0.00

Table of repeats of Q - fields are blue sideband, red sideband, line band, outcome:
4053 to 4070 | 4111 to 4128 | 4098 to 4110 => 0.077 mag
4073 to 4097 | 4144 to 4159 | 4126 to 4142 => 0.017 mag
